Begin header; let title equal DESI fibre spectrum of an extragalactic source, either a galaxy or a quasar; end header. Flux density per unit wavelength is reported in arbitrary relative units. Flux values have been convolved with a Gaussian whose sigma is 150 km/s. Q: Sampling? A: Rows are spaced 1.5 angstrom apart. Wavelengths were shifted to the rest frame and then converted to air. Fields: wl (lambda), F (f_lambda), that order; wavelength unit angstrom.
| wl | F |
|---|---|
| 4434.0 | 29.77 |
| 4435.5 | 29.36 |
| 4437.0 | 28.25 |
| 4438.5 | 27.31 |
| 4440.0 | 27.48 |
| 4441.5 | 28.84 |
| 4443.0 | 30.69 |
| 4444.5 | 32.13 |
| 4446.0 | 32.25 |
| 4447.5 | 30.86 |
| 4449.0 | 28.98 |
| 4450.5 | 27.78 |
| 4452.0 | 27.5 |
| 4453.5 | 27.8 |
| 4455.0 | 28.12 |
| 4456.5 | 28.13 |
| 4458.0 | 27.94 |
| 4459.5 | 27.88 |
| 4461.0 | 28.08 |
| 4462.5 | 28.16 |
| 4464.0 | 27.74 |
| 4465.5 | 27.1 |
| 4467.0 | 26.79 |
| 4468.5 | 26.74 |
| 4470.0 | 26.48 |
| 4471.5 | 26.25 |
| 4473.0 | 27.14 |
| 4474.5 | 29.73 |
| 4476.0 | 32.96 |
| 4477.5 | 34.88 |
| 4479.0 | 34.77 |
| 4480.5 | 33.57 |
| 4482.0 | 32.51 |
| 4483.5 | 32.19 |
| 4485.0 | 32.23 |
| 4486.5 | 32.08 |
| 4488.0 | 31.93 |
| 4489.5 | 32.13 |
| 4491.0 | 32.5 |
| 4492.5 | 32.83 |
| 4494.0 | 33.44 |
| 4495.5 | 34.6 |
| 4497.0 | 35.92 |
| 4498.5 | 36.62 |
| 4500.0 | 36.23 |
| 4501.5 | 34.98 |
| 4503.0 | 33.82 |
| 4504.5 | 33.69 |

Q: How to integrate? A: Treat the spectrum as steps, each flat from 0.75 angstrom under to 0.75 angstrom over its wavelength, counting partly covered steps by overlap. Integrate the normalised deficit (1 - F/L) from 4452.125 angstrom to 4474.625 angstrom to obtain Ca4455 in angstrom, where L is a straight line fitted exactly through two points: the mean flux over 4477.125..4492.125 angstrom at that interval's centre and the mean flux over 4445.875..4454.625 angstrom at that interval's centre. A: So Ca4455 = 2.11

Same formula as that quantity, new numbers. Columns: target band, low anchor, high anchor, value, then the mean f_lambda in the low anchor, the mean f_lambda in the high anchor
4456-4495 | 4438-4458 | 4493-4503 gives 2.6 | 29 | 35.1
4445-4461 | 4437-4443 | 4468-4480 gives 0.1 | 28.3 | 30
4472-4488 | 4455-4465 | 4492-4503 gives -0.2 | 28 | 34.9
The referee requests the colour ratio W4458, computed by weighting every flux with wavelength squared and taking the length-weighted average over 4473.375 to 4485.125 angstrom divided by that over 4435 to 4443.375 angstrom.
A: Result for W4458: 1.17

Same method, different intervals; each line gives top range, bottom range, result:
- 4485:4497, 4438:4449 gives 1.12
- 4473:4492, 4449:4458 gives 1.17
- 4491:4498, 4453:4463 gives 1.24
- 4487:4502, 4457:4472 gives 1.26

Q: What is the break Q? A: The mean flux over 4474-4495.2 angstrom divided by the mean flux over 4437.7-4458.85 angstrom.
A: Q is 1.1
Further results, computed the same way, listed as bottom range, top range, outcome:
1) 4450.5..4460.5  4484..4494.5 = 1.16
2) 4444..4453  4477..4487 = 1.11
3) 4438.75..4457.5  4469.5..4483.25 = 1.07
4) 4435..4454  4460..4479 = 0.98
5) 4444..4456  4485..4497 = 1.12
